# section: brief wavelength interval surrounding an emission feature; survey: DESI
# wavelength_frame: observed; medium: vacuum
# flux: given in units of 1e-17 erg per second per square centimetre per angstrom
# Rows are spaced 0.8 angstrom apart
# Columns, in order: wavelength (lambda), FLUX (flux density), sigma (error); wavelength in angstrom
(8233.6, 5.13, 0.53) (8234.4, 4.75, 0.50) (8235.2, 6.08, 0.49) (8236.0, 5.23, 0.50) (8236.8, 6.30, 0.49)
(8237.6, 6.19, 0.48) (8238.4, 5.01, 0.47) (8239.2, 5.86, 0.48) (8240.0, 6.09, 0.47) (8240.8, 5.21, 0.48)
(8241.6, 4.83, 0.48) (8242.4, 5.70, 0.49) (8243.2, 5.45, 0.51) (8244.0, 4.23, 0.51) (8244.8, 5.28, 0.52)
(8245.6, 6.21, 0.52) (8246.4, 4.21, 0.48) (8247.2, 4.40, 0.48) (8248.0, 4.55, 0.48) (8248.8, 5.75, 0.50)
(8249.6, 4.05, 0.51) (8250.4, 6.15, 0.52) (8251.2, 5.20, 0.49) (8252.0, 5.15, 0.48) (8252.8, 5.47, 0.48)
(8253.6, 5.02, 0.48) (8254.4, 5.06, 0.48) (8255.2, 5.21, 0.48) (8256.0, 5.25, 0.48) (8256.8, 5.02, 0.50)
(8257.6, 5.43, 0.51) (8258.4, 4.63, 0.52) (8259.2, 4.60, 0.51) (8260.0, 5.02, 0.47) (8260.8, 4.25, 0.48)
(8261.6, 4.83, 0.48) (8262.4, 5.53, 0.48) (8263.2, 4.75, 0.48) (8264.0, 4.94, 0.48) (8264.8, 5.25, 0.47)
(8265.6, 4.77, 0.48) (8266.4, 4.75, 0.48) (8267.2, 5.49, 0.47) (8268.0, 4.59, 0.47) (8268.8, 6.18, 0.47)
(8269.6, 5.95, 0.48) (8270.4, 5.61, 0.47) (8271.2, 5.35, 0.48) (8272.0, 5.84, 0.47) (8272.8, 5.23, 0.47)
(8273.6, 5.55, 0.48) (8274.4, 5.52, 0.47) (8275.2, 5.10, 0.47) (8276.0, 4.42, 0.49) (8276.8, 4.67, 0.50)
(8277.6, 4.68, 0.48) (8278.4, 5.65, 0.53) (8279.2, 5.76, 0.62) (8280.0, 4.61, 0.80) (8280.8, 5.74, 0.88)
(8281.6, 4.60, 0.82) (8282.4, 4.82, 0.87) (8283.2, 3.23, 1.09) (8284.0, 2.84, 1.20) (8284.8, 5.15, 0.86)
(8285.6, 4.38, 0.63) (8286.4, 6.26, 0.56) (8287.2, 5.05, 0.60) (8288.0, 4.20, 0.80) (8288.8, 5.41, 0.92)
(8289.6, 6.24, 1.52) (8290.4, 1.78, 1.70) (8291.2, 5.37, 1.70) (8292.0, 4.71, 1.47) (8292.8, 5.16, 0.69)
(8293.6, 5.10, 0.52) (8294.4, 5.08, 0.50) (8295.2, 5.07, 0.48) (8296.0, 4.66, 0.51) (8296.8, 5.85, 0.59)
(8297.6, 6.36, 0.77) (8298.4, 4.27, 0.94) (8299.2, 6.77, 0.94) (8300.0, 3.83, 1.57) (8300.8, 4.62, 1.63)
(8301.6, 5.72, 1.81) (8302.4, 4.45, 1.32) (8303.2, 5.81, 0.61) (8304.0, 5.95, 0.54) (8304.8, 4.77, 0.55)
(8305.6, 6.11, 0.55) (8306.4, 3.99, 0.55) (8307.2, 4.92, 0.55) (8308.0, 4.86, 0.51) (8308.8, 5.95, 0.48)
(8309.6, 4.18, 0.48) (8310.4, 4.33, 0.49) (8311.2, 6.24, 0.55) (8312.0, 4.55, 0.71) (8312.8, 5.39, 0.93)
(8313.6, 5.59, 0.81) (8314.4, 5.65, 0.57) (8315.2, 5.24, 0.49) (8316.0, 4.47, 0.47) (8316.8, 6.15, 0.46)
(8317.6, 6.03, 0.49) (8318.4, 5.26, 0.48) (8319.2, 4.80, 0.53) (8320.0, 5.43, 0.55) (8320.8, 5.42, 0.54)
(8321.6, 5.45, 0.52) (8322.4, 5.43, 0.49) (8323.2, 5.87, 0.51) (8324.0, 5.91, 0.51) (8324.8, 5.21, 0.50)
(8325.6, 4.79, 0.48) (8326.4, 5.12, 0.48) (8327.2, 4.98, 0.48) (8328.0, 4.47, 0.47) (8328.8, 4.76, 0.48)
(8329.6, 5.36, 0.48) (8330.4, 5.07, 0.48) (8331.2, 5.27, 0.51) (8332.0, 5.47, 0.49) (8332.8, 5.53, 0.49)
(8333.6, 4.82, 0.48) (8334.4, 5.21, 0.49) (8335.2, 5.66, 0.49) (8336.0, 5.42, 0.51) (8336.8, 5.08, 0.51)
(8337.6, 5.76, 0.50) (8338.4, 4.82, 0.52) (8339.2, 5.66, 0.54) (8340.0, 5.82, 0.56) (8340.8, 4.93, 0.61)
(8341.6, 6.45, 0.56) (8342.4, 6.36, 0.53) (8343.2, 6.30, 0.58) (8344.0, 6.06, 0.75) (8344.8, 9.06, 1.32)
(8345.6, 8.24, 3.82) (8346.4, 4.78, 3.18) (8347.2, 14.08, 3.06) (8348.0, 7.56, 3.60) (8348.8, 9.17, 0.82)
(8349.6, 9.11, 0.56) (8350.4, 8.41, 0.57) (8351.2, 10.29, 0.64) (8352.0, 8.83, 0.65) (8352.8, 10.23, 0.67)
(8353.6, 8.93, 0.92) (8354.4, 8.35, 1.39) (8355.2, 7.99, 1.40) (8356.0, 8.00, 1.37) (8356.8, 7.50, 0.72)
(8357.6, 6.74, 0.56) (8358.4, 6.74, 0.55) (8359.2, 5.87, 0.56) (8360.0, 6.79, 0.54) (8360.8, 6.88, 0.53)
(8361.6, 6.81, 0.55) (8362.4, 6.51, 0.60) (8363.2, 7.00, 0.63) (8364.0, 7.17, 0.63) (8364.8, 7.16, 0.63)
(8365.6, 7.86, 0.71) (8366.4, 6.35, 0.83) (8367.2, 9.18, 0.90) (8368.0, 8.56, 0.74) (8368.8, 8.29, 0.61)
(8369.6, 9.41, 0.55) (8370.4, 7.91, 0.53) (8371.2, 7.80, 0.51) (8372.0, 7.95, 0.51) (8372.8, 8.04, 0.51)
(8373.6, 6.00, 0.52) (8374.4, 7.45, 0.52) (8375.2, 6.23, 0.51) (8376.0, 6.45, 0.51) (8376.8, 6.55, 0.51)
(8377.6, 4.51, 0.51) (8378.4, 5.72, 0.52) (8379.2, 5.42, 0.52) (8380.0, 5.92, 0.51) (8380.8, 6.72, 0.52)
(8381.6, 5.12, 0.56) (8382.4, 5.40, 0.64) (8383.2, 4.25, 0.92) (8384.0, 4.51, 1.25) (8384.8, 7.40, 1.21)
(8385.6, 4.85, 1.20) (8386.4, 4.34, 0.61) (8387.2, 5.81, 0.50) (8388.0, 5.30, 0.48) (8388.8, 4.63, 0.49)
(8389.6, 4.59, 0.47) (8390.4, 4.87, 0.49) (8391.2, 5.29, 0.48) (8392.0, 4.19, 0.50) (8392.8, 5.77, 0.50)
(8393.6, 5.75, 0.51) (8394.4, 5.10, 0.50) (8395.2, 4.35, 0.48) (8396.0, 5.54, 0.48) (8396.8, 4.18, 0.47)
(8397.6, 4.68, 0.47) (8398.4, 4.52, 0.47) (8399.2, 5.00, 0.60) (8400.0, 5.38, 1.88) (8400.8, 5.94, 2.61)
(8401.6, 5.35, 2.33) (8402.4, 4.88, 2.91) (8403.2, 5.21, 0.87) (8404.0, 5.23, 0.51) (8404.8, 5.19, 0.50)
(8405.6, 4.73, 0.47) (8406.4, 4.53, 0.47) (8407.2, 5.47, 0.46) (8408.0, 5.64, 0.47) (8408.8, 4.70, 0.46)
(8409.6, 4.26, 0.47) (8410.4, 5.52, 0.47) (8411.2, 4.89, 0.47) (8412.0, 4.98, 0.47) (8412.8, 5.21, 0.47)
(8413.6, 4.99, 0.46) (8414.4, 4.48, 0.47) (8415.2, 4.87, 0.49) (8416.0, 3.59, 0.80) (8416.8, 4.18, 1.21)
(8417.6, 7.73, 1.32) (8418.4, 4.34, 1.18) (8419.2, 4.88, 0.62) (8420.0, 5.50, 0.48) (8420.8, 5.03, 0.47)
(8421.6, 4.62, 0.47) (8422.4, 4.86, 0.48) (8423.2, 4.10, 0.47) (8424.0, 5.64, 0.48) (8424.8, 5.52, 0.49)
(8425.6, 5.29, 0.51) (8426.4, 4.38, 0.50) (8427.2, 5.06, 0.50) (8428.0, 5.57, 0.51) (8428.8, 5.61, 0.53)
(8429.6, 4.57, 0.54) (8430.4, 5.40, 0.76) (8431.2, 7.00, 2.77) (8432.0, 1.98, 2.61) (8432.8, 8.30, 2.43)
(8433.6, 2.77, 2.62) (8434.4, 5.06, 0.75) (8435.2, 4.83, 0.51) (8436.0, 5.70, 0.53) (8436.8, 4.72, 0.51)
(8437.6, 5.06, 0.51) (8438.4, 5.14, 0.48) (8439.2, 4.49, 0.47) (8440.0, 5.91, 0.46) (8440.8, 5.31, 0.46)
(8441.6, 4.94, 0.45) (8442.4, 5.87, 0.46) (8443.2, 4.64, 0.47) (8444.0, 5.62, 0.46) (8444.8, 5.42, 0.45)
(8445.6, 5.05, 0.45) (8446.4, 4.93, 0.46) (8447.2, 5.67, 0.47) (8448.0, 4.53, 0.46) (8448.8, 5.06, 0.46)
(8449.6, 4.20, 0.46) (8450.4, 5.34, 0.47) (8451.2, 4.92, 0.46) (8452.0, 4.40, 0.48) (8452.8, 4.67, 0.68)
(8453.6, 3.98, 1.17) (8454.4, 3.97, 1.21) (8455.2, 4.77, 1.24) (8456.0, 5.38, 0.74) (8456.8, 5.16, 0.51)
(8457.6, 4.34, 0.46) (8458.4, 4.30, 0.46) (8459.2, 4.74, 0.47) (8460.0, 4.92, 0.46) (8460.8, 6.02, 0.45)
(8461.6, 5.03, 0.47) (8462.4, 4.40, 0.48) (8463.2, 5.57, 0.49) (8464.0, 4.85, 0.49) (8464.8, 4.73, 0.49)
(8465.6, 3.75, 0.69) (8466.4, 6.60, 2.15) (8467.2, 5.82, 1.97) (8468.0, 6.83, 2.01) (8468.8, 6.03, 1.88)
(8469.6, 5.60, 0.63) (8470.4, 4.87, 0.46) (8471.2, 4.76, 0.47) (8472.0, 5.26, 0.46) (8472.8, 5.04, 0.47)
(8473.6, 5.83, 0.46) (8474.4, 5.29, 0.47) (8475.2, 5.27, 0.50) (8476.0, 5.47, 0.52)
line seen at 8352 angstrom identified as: [S II] 6716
